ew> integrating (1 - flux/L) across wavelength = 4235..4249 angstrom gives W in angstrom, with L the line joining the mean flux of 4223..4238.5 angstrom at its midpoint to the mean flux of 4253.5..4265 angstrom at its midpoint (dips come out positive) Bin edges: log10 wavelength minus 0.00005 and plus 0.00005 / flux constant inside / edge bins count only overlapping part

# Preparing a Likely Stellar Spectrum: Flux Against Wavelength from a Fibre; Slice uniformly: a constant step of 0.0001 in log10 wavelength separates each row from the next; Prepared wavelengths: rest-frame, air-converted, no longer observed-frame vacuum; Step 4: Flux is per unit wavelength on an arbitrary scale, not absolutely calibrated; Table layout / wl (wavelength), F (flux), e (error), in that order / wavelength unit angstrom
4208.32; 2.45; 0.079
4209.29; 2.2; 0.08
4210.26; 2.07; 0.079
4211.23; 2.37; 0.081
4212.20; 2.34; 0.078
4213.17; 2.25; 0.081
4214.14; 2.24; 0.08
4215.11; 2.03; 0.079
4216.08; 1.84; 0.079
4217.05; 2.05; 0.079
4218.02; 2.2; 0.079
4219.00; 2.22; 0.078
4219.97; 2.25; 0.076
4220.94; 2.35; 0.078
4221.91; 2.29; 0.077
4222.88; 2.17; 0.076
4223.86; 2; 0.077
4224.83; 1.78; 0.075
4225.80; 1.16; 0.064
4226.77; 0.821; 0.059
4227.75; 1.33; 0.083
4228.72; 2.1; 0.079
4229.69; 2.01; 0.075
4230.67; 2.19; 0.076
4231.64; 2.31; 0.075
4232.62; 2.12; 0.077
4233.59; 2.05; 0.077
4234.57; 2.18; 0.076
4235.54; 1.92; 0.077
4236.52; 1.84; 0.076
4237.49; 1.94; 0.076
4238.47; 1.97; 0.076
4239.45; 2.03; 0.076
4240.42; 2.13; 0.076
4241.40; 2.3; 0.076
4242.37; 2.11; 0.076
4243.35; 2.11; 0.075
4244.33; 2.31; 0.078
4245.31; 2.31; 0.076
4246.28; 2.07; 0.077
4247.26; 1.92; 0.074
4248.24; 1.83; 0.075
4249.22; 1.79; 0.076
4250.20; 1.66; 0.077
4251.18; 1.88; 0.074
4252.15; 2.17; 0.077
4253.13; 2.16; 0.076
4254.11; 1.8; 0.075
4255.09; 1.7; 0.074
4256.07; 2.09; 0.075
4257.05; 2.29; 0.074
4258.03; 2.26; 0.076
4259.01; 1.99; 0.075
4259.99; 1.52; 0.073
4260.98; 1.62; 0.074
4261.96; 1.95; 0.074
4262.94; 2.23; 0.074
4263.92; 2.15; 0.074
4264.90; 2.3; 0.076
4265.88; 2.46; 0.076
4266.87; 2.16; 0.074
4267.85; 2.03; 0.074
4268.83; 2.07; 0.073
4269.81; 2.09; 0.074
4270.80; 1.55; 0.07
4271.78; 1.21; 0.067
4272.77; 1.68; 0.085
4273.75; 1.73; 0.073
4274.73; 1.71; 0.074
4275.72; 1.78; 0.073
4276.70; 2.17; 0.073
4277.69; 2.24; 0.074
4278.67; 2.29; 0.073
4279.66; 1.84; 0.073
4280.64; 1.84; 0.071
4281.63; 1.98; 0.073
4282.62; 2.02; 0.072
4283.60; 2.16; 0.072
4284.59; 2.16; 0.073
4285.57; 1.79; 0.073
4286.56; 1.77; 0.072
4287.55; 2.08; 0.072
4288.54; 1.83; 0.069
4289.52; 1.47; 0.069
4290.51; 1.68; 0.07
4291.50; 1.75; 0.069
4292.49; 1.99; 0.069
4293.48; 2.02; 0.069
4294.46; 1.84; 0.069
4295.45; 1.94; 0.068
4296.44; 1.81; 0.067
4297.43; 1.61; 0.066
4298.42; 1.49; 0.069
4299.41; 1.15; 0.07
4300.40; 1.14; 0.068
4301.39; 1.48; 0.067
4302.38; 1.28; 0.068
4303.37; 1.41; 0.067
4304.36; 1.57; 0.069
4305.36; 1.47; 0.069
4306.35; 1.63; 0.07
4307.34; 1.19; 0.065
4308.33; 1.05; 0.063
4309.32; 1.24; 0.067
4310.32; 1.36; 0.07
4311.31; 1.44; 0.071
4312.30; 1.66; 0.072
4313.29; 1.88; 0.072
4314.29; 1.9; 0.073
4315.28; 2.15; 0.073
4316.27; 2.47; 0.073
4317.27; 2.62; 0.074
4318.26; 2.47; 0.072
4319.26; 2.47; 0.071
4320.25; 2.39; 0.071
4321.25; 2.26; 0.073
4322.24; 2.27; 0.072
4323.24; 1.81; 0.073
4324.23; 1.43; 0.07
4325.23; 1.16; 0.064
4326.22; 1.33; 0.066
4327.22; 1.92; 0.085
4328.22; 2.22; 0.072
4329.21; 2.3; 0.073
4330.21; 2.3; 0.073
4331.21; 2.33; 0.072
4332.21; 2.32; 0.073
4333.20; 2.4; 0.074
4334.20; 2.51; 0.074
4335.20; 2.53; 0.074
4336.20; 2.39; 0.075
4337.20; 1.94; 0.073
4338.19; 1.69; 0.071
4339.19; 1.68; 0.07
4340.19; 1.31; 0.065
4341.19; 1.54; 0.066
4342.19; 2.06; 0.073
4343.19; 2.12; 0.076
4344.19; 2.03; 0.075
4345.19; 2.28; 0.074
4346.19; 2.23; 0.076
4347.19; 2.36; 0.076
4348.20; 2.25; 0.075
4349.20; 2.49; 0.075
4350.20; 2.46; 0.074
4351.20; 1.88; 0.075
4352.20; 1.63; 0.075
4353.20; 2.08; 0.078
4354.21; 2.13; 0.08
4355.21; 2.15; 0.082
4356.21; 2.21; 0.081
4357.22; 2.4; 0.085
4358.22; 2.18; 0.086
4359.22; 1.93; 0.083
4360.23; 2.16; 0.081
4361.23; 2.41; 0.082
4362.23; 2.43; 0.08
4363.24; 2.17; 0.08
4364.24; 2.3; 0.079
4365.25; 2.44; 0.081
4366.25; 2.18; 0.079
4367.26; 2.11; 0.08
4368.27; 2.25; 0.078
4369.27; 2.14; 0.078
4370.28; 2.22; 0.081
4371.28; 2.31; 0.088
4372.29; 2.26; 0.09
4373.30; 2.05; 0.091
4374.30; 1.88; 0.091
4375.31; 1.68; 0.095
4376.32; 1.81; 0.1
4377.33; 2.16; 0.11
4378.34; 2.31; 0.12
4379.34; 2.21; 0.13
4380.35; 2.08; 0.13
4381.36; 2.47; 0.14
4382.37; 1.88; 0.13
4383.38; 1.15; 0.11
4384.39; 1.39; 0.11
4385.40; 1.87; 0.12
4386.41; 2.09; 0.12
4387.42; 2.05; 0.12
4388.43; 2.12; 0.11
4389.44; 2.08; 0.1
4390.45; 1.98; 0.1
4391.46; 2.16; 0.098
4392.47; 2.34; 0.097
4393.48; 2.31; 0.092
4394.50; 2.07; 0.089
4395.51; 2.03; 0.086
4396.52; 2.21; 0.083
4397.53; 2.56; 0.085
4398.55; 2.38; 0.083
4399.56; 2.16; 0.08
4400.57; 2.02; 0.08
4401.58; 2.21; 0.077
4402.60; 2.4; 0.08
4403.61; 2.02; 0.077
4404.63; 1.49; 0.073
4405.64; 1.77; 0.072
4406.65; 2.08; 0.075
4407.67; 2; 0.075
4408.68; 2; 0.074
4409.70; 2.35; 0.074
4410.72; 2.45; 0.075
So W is -1.0 angstrom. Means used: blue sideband 1.86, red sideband 1.98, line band 2.05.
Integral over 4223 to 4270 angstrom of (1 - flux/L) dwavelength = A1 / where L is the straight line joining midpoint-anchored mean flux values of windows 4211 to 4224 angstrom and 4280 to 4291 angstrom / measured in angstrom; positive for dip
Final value 1.6 angstrom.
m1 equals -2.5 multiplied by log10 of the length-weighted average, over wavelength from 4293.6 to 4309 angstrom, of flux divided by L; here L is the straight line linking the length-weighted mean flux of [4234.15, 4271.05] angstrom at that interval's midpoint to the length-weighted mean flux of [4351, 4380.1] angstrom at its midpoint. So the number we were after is 0.37 mag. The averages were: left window 2.03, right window 2.14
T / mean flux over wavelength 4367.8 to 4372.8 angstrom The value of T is 2.24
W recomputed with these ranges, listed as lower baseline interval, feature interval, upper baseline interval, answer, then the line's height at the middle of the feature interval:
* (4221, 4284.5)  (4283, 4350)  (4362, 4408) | 4.7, 2.03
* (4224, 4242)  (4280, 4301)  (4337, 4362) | 2.1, 1.99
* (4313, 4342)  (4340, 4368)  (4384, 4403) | -0.7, 2.09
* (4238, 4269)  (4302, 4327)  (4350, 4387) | 3.7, 2.07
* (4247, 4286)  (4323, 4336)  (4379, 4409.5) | -0.3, 2.01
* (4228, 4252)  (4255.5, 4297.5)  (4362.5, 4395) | 2.3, 2.05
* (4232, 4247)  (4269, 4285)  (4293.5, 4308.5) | -1.7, 1.73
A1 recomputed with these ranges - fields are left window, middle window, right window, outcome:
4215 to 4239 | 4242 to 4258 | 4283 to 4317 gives -1.24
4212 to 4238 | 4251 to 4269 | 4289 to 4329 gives -1.50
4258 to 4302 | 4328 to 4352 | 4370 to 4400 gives -1.95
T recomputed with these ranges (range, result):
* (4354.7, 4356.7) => 2.19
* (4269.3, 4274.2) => 1.65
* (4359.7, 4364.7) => 2.29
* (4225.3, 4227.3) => 1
